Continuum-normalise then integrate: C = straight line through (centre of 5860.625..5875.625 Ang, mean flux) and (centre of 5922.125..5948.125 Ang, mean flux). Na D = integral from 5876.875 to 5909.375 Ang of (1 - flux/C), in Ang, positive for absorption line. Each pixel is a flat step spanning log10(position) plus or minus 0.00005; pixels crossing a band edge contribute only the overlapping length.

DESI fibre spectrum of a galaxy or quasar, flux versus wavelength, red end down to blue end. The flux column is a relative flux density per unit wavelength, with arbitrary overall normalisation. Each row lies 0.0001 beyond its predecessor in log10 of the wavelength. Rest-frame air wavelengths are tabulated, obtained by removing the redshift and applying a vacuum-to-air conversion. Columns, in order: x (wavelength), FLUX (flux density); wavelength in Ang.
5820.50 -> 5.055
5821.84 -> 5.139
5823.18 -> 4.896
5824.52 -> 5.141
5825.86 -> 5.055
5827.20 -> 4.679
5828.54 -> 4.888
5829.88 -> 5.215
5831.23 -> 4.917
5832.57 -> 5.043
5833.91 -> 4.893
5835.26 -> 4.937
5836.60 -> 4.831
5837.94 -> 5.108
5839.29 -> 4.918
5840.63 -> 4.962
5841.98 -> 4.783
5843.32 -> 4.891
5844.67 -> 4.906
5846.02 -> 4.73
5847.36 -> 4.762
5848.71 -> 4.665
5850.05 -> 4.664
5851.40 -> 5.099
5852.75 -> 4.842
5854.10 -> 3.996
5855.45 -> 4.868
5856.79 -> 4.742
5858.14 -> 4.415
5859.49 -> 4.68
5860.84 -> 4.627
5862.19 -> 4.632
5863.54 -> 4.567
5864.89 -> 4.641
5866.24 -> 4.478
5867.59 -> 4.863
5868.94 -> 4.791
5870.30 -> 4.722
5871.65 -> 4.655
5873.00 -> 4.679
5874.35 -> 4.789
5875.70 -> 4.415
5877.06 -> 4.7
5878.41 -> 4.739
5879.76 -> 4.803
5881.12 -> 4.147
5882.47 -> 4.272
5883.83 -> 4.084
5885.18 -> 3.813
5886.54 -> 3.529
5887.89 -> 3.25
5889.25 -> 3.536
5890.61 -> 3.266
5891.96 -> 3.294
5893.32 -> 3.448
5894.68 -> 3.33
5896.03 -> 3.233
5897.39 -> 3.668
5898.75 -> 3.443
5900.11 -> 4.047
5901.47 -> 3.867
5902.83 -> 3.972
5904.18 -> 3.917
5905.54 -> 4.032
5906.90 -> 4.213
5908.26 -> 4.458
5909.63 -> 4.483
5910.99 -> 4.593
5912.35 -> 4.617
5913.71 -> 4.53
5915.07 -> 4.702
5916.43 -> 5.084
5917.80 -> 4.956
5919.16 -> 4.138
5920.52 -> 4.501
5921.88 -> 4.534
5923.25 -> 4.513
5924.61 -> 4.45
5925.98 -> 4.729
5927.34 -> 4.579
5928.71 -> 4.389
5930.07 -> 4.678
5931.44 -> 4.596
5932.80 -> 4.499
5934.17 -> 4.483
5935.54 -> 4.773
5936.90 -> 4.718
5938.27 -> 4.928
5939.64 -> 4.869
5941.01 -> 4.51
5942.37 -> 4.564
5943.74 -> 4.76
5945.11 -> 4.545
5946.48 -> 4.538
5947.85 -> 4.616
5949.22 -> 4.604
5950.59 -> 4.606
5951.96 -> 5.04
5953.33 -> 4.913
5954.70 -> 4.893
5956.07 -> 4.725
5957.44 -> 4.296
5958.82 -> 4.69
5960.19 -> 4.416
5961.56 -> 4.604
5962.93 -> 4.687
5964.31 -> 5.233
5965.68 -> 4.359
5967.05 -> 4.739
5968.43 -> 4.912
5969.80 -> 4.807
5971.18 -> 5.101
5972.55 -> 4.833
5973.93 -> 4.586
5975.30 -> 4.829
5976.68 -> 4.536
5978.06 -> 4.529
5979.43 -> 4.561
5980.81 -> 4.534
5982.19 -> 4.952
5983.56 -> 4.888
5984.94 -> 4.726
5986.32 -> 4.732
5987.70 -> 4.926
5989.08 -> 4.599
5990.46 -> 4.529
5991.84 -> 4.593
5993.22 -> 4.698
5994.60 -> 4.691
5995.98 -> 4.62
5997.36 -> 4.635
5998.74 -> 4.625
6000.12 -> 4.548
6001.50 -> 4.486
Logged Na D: 5.4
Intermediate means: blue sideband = 4.67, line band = 3.87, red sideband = 4.62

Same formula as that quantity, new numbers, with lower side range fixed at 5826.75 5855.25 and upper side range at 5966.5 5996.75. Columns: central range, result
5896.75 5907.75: 2.0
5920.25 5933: 0.6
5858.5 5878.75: 0.7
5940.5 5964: 0.4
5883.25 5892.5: 2.4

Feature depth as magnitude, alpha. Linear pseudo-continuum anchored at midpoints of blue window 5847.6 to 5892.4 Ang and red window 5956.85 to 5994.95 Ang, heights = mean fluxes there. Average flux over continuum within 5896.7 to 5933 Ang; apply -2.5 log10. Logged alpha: 0.04 mag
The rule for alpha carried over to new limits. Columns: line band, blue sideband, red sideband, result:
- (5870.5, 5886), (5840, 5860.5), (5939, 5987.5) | 0.062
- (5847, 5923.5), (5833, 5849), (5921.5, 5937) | 0.098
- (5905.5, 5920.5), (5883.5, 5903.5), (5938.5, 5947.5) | -0.140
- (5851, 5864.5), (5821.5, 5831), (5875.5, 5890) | -0.034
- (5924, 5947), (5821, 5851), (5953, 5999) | 0.032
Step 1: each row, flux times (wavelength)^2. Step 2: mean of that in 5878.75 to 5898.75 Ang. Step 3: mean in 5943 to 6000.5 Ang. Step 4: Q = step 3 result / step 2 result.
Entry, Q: 1.31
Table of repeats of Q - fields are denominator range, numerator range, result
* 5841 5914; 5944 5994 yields 1.12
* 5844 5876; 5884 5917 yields 0.85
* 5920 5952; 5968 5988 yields 1.05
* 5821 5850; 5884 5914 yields 0.80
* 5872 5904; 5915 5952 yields 1.20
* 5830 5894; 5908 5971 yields 1.06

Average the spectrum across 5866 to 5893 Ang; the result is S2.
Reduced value 4.23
